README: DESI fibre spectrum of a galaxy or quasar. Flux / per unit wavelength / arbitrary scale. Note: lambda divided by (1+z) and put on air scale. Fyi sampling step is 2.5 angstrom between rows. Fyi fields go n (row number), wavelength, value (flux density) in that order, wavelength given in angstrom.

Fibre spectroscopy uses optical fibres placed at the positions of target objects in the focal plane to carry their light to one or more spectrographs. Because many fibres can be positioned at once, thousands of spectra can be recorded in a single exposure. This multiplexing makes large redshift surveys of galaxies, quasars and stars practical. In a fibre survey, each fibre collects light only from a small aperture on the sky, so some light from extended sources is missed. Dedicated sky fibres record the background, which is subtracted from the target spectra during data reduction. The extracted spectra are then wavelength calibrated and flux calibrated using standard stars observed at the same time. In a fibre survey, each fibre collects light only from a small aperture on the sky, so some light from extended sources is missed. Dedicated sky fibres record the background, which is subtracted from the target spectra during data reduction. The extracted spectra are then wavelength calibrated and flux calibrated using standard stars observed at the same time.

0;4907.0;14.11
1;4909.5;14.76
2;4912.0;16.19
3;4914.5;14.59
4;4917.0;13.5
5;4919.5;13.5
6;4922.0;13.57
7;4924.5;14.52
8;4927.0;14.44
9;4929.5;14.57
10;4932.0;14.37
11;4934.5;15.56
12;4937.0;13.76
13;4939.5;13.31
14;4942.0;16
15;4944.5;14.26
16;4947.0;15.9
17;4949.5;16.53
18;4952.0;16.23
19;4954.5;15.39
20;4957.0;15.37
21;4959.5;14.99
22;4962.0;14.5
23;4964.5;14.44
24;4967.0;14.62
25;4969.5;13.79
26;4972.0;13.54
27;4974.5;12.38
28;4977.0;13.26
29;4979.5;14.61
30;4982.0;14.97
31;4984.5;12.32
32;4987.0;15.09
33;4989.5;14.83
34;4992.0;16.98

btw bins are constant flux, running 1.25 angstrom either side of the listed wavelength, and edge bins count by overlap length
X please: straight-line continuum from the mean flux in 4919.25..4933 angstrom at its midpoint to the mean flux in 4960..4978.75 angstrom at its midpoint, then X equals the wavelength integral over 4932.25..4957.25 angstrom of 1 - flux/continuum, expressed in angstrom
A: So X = -2.0 angstrom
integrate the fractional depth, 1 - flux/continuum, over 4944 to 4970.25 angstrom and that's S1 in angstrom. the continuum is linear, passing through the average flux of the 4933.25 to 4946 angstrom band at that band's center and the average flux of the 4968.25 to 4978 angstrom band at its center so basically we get -2.3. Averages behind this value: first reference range 14.6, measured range 15.1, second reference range 13.2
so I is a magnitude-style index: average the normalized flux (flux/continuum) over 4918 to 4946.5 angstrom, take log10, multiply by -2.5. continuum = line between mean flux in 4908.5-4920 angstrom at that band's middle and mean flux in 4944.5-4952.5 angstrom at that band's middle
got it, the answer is 0.07 mag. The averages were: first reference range 14.6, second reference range 15.9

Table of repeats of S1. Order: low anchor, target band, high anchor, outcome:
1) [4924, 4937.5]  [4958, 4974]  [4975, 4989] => -0.1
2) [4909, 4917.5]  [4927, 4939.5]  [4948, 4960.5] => 0.7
